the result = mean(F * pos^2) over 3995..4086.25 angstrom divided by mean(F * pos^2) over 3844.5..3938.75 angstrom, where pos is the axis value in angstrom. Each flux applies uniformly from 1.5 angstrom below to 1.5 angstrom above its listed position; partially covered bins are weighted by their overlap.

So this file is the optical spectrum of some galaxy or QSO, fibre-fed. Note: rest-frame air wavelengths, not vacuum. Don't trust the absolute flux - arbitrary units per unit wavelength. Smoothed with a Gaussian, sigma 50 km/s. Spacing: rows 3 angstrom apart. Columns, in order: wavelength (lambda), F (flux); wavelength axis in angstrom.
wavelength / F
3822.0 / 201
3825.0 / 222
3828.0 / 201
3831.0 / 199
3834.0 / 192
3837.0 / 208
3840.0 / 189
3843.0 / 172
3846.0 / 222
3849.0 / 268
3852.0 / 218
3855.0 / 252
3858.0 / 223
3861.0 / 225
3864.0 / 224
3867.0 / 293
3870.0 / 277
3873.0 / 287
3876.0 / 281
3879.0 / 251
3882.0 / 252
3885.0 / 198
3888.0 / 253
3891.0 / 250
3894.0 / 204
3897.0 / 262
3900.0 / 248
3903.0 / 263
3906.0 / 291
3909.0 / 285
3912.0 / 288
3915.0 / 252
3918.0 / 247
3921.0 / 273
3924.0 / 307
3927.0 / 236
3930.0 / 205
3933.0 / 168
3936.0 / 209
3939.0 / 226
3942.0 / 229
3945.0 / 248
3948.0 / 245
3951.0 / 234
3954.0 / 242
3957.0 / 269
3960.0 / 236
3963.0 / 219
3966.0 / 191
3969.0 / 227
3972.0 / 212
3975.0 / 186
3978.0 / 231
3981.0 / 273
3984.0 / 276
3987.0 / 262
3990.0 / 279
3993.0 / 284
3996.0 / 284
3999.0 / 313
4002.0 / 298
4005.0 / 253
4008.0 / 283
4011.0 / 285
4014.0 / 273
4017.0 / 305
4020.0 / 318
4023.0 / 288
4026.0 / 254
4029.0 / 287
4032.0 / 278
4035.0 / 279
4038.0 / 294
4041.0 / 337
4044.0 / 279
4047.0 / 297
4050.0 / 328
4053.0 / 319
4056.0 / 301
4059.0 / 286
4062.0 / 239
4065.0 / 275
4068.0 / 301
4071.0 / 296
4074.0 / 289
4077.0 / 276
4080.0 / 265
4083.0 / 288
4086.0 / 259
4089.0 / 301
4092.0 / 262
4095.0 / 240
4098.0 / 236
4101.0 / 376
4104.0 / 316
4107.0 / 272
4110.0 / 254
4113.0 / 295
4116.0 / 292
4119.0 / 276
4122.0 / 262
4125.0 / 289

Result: 1.3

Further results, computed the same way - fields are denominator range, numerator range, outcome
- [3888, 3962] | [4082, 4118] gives 1.25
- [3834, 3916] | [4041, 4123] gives 1.29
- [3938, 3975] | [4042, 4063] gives 1.35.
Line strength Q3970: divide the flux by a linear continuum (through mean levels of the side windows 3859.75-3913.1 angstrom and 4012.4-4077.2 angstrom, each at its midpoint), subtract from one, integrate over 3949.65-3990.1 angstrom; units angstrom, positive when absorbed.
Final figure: 5.6 angstrom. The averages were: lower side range 257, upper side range 291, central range 237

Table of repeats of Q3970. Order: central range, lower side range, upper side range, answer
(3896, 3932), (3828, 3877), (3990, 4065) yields -1.4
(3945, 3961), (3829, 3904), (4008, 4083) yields 1.0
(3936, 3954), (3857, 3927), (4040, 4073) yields 2.4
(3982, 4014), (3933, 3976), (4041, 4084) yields -3.8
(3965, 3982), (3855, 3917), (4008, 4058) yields 3.6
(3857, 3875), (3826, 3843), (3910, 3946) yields -3.8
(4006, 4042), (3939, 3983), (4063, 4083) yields -3.9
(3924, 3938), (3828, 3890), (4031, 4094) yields 2.0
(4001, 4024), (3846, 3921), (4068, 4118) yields -1.4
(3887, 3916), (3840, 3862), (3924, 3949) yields -4.6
